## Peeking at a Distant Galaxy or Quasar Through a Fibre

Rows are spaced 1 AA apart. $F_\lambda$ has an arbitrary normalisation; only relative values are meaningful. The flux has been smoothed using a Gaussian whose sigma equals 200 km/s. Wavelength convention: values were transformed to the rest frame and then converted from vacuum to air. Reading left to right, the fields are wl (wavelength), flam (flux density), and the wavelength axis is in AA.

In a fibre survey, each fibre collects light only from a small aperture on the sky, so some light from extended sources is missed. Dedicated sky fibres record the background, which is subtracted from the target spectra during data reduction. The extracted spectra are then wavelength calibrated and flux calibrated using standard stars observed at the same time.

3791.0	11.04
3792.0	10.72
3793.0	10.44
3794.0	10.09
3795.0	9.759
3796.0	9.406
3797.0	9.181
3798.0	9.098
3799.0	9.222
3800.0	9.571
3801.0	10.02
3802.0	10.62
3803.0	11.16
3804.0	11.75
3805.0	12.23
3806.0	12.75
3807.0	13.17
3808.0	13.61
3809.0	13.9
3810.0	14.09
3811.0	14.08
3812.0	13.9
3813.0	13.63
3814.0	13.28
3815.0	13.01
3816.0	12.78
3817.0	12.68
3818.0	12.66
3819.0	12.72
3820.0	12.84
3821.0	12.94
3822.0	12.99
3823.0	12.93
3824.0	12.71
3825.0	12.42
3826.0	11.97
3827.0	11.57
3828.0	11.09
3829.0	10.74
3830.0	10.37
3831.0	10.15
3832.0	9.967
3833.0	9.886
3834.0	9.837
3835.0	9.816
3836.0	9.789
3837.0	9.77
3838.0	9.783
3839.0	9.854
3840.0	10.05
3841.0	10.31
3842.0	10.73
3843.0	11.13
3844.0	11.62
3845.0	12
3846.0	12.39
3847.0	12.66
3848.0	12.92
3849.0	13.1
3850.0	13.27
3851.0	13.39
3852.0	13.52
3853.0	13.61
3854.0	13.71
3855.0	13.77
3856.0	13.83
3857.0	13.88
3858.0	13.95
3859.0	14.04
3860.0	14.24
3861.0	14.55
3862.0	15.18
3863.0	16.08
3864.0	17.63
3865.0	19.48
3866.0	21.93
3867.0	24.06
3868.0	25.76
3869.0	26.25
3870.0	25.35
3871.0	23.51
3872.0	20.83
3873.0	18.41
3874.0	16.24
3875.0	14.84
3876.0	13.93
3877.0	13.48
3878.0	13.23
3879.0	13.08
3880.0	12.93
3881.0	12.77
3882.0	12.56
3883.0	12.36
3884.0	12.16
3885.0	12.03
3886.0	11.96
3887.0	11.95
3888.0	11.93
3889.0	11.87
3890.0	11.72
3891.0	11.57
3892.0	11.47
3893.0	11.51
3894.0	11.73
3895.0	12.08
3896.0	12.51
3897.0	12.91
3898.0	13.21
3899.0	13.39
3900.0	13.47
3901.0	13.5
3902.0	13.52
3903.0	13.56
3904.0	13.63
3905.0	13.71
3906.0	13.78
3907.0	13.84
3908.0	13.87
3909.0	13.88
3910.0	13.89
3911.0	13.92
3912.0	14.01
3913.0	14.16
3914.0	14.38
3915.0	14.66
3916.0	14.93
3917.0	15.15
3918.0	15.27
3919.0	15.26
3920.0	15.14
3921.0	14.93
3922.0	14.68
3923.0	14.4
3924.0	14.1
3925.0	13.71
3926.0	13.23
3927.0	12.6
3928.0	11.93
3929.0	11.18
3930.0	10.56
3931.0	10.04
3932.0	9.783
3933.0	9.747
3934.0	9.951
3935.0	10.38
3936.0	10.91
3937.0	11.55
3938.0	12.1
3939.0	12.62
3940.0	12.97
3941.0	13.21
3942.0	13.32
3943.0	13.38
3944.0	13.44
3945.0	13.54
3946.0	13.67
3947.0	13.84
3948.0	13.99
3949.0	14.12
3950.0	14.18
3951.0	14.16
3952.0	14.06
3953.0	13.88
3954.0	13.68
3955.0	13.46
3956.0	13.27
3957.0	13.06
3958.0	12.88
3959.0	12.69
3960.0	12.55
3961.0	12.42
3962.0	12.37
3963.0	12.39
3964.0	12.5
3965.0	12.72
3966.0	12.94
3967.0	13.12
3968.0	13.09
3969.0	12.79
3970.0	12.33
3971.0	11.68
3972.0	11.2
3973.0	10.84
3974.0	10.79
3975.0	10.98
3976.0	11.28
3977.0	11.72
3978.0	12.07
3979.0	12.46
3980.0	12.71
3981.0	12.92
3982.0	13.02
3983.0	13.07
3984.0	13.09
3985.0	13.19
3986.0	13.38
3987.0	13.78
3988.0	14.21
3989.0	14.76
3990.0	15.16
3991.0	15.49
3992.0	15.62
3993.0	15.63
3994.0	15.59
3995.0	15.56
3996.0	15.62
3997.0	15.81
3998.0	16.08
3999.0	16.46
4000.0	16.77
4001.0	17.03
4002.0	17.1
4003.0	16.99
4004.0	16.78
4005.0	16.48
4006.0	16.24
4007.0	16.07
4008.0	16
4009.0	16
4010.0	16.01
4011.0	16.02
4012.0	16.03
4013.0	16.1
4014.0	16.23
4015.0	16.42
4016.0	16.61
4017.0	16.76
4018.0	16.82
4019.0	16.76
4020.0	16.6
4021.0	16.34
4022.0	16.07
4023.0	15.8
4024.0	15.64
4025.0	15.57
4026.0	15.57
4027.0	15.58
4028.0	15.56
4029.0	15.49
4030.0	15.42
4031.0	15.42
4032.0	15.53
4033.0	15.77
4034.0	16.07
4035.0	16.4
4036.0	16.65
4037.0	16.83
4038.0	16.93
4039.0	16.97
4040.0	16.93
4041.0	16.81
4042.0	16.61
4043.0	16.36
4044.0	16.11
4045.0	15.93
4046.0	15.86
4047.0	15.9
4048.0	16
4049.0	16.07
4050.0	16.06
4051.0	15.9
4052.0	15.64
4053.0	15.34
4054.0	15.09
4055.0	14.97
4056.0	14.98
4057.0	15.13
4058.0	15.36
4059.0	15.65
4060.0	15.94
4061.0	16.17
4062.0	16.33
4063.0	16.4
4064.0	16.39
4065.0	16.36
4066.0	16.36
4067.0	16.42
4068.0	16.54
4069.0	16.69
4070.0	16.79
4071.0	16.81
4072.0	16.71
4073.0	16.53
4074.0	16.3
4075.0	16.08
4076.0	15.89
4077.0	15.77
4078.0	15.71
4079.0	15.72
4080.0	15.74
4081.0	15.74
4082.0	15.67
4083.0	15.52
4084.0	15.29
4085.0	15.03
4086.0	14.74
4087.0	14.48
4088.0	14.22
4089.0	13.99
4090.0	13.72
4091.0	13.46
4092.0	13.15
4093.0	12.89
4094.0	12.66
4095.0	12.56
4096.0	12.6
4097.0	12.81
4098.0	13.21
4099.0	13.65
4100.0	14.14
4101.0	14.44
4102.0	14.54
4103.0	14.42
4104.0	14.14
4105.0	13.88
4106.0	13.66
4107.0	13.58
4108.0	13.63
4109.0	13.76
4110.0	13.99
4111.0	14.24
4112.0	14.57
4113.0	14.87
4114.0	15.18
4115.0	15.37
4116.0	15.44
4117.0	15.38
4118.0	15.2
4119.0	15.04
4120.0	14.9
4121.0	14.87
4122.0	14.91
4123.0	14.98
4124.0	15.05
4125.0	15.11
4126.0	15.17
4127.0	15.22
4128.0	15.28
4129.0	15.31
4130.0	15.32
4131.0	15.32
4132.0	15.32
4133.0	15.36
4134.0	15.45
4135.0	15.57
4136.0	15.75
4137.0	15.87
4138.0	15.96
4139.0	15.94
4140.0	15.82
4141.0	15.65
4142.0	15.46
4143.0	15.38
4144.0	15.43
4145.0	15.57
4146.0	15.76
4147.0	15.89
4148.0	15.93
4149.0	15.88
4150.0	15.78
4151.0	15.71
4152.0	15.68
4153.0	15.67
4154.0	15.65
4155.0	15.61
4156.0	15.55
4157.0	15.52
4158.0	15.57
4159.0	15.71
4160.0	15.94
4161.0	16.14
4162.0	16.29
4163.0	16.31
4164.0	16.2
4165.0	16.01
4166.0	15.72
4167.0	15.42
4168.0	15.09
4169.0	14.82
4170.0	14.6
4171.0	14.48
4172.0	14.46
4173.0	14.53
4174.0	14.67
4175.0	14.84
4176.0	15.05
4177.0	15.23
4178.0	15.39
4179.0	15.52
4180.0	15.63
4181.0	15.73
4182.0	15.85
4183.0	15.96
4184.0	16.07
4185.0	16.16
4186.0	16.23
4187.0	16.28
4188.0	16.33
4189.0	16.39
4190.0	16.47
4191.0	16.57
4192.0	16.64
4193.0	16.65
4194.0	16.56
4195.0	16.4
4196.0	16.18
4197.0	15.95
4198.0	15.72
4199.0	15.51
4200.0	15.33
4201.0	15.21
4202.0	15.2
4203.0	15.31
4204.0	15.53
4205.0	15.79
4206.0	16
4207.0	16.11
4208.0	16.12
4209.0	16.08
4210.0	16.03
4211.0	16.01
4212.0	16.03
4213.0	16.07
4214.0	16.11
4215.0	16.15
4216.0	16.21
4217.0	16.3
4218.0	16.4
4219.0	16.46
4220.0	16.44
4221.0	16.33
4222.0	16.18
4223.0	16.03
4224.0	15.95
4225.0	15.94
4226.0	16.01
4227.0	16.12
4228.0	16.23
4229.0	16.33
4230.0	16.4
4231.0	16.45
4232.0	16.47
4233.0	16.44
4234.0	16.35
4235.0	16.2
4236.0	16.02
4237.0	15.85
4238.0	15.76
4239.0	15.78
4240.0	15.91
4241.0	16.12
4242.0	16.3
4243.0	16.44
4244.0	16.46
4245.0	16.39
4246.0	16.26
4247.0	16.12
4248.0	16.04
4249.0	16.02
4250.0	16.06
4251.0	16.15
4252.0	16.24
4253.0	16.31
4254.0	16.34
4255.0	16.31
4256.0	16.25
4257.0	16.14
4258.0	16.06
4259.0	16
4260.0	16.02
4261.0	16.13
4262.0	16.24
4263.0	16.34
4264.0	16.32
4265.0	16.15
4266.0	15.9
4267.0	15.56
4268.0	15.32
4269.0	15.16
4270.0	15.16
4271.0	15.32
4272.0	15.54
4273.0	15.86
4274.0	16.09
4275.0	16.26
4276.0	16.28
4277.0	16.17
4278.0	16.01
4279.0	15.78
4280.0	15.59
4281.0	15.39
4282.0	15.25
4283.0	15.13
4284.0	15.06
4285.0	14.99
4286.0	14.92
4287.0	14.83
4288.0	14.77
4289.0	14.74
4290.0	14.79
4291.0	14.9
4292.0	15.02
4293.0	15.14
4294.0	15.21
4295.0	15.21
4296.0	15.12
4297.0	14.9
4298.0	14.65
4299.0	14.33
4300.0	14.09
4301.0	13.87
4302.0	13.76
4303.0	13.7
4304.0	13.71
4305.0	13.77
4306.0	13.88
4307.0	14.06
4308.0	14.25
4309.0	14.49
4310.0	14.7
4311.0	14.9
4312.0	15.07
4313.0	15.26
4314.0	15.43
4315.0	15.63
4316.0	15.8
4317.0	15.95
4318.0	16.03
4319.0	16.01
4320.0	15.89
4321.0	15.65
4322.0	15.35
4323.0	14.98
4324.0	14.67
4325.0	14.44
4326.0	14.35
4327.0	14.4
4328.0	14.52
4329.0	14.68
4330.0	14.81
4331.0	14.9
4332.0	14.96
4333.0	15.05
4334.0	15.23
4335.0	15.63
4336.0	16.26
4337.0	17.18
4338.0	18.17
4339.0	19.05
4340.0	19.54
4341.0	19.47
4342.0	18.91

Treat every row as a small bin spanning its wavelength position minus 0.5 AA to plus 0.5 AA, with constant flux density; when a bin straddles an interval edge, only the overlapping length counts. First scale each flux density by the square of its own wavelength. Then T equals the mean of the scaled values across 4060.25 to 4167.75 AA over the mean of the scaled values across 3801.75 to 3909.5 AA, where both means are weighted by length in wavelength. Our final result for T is 1.28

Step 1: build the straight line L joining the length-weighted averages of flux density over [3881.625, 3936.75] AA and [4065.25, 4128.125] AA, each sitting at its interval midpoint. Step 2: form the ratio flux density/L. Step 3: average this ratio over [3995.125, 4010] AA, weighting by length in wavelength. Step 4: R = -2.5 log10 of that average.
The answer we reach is -0.18 mag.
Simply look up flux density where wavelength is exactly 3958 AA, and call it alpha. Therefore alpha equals 12.88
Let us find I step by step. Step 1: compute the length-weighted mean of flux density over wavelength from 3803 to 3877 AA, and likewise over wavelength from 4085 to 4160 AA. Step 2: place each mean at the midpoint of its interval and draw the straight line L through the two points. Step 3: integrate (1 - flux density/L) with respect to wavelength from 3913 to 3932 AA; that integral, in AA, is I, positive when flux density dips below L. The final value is 0.8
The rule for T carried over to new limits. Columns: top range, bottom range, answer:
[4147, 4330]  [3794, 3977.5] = 1.42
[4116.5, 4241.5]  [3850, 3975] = 1.30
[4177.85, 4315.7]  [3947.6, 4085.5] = 1.16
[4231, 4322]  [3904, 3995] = 1.38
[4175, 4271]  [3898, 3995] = 1.39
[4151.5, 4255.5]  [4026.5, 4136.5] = 1.11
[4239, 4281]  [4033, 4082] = 1.10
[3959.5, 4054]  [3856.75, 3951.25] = 1.12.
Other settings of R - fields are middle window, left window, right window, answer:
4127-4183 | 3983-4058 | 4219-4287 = 0.03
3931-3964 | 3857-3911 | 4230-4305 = 0.18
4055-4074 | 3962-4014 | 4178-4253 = -0.09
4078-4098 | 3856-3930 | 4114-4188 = 0.08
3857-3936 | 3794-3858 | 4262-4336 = -0.17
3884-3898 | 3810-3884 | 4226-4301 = 0.17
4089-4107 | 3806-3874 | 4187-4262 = 0.14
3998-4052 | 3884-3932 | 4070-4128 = -0.15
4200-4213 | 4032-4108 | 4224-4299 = -0.01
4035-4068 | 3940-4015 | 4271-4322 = -0.13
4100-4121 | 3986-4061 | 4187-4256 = 0.11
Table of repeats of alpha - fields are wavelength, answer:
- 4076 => 15.89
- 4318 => 16.03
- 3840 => 10.05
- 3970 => 12.33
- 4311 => 14.9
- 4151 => 15.71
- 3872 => 20.83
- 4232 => 16.47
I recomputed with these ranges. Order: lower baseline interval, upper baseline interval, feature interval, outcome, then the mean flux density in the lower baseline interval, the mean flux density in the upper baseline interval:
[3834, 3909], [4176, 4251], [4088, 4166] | 3.0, 14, 16.1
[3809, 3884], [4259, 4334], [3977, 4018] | -2.8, 13.9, 15.1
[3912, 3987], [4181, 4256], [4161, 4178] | 0.3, 12.9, 16.1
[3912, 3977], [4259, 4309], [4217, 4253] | -3.3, 12.9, 15.2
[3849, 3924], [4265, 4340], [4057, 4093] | -1.5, 14.7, 15.2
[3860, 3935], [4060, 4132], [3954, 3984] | 4.5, 14.4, 15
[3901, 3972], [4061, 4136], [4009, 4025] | -2.5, 13.1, 15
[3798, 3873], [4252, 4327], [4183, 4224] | -3.1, 13.5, 15.3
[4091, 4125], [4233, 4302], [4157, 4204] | -2.7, 14.2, 15.7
